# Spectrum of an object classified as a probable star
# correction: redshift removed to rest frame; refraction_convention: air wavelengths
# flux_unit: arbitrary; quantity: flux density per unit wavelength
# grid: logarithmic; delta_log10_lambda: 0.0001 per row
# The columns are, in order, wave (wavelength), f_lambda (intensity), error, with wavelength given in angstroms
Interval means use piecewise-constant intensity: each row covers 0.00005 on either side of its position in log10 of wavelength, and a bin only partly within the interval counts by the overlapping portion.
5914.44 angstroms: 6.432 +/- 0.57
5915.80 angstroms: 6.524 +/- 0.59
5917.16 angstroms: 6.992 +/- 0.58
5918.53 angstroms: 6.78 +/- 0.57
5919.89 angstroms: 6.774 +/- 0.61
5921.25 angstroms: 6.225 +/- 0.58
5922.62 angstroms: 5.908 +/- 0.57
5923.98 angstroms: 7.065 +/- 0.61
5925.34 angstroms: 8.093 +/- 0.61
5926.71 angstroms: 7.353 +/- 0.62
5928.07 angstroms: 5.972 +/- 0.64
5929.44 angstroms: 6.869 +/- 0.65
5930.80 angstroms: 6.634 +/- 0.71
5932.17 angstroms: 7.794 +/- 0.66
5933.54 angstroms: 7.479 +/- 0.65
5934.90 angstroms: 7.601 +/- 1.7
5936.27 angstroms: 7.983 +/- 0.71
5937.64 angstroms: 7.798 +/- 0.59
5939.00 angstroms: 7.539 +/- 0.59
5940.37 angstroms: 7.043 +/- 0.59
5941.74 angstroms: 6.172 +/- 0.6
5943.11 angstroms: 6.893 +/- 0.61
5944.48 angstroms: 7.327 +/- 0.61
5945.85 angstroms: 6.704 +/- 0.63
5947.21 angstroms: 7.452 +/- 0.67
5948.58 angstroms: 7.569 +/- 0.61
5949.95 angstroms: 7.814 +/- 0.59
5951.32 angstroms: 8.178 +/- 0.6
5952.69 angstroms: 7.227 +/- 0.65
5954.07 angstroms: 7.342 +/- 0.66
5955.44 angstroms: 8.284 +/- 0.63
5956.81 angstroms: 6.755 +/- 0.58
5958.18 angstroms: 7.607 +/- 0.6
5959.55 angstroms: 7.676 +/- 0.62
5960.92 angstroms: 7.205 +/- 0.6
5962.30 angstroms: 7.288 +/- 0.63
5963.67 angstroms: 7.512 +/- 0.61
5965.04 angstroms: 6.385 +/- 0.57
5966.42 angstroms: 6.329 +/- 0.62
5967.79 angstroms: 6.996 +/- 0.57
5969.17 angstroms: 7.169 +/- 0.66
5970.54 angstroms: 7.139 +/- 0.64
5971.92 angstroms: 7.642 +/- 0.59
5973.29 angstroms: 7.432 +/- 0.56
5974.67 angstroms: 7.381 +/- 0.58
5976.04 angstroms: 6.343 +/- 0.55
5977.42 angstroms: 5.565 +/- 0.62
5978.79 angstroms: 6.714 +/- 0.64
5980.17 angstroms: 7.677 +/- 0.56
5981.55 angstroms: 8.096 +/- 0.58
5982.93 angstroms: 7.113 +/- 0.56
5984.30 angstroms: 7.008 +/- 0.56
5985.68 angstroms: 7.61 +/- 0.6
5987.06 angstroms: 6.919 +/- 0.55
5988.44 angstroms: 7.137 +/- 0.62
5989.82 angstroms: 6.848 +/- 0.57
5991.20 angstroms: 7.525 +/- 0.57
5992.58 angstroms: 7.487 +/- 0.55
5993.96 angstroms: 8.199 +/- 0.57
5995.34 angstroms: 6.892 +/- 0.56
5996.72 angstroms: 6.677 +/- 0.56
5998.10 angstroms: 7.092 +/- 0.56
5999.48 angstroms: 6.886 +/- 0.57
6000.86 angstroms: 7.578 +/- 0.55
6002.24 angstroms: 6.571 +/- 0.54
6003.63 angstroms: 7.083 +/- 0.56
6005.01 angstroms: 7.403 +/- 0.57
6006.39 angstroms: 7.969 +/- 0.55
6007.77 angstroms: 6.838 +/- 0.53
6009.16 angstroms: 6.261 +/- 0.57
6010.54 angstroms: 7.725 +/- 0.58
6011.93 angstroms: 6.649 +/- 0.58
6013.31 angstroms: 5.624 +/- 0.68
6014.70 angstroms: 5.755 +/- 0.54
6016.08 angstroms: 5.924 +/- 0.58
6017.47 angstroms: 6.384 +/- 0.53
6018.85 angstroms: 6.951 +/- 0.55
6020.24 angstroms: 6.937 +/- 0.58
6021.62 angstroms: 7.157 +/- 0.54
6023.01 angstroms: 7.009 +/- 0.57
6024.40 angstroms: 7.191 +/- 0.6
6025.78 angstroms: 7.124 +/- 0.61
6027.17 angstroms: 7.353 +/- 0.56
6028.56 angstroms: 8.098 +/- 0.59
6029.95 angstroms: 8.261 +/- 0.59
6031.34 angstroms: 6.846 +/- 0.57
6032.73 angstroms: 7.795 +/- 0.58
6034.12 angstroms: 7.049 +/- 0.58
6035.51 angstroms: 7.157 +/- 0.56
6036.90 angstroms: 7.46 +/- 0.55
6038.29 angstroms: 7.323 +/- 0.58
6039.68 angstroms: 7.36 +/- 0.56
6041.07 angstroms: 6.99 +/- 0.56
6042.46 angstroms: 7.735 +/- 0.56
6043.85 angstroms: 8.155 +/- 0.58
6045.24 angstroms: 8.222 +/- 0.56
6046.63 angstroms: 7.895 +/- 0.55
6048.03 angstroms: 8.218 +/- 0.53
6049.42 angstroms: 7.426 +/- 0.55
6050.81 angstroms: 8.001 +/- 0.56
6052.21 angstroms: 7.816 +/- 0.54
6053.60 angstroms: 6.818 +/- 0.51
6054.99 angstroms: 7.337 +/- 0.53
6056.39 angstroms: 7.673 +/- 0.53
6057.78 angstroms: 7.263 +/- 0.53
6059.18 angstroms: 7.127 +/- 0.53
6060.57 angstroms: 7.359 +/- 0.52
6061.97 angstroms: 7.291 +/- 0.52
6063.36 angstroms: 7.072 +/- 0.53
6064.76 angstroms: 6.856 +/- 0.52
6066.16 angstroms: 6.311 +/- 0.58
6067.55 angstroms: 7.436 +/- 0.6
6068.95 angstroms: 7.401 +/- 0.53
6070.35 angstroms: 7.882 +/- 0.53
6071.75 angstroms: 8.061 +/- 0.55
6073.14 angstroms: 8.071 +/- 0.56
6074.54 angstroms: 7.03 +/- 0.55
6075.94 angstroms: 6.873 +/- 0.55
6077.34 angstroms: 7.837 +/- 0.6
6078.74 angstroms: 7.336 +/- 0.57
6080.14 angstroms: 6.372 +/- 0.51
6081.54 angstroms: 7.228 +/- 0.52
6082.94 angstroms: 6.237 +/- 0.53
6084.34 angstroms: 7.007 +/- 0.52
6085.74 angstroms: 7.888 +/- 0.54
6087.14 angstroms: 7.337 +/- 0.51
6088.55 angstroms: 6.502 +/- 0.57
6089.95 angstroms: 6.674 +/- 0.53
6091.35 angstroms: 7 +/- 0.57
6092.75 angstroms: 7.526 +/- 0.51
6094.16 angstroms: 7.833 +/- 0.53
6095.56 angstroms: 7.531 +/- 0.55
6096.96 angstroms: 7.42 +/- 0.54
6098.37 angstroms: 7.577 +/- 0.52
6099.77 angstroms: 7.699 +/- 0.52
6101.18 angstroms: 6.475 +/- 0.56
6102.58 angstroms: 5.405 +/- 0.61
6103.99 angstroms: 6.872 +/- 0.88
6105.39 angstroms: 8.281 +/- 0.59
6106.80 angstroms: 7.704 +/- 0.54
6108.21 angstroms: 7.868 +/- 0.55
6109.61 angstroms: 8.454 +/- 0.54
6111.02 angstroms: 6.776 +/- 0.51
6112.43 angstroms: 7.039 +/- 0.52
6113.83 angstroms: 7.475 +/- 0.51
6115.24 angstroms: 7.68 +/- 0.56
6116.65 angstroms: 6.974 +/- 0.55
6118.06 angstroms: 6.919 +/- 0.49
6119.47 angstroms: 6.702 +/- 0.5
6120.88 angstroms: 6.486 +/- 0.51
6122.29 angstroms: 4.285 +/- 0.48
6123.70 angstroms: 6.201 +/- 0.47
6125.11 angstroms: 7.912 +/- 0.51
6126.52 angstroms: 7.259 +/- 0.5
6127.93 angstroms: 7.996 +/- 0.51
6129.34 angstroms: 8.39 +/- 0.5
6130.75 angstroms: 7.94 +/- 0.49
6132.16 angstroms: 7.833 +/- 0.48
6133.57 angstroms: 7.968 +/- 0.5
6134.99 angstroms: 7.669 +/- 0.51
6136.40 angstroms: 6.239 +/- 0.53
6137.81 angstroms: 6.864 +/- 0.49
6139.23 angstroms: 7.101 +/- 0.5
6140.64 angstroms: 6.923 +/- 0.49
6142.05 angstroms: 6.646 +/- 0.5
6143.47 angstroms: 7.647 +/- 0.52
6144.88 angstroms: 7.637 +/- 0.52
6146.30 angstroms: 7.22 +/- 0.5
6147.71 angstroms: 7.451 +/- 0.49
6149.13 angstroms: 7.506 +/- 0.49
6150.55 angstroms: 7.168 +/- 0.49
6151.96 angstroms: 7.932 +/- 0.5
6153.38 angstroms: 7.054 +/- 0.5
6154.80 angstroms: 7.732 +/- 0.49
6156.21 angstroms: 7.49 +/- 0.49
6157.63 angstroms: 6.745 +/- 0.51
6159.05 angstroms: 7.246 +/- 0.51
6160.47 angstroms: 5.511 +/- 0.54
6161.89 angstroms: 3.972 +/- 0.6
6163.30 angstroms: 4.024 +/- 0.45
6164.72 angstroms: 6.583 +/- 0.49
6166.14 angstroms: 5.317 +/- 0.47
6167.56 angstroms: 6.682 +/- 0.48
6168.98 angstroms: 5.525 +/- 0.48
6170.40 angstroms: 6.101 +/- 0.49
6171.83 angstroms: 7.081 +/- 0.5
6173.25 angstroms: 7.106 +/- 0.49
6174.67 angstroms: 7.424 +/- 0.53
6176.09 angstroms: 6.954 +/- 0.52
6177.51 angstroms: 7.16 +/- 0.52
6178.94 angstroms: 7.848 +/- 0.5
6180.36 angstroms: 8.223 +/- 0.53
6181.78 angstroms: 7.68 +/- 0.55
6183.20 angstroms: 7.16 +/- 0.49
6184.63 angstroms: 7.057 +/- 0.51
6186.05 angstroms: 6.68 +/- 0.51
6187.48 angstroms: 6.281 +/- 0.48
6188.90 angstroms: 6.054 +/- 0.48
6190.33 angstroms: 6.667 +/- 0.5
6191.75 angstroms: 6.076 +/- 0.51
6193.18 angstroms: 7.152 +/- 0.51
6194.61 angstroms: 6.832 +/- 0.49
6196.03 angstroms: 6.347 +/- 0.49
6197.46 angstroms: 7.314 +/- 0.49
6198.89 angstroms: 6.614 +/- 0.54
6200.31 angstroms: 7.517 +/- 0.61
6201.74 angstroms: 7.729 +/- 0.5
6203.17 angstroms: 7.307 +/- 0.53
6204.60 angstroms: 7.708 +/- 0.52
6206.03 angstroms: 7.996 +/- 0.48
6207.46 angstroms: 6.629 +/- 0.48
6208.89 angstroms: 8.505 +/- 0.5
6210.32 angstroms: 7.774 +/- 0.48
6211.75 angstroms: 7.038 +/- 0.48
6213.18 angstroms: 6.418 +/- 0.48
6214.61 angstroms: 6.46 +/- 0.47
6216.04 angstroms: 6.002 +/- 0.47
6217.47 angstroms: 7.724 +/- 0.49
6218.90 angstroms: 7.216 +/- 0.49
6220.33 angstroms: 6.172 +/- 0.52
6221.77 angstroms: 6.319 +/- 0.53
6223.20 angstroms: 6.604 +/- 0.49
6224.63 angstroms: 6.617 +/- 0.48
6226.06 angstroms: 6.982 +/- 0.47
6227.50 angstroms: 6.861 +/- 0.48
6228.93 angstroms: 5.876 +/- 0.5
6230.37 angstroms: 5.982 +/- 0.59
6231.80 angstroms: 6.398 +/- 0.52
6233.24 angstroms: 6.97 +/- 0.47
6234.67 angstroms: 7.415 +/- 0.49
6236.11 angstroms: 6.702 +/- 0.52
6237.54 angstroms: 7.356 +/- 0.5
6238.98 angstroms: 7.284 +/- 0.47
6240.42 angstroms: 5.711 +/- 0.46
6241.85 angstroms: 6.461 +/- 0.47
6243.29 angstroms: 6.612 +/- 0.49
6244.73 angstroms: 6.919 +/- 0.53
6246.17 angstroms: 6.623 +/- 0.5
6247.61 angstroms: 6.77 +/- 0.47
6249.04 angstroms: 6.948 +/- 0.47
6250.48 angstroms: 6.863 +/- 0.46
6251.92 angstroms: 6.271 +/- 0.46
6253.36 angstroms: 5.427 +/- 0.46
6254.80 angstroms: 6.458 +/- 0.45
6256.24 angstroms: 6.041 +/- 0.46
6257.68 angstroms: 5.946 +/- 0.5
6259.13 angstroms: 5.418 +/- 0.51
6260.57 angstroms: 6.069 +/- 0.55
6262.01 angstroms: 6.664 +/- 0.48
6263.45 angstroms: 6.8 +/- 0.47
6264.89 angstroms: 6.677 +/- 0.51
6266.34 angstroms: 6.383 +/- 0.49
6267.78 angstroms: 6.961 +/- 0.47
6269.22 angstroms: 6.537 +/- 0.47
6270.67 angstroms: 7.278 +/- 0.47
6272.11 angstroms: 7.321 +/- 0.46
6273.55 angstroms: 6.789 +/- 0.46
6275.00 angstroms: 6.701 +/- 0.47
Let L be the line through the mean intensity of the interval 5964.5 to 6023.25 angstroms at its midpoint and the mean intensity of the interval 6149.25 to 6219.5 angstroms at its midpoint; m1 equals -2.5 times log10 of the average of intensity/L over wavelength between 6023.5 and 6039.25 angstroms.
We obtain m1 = -0.07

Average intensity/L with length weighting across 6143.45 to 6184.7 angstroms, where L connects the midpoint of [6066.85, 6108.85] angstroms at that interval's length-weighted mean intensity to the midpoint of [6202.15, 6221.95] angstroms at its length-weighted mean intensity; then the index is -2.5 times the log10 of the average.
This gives 0.05 mag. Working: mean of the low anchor 7.28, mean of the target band 6.86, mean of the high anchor 7.12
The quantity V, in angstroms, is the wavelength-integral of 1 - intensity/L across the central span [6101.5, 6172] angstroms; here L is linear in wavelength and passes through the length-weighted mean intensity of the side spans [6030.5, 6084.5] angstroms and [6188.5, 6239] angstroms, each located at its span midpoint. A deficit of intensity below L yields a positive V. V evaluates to 1.9 angstroms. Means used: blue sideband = 7.37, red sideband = 6.91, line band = 6.94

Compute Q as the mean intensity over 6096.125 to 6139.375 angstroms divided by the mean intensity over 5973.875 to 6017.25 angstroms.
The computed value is 1.03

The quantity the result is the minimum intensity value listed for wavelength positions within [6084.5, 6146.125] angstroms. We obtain 4.285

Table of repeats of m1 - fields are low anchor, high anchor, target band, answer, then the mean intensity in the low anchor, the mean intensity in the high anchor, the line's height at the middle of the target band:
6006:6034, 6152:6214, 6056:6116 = -0.052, 6.98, 6.86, 6.93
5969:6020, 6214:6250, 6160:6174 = 0.168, 7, 6.68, 6.77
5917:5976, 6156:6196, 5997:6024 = 0.029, 7.19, 6.58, 7.02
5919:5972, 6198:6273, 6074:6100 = -0.033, 7.19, 6.76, 6.98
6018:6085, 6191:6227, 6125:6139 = -0.059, 7.36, 7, 7.18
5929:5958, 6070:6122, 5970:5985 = 0.034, 7.36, 7.22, 7.33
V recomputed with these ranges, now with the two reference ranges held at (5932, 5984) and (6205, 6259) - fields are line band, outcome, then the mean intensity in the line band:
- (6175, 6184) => -0.9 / 7.5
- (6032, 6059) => -1.8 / 7.55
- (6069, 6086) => -0.7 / 7.31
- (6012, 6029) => 0.9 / 6.77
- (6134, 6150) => -0.7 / 7.18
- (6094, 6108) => -0.6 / 7.28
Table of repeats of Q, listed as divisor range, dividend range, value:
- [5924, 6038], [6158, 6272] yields 0.93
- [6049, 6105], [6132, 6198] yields 0.95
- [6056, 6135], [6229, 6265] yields 0.90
